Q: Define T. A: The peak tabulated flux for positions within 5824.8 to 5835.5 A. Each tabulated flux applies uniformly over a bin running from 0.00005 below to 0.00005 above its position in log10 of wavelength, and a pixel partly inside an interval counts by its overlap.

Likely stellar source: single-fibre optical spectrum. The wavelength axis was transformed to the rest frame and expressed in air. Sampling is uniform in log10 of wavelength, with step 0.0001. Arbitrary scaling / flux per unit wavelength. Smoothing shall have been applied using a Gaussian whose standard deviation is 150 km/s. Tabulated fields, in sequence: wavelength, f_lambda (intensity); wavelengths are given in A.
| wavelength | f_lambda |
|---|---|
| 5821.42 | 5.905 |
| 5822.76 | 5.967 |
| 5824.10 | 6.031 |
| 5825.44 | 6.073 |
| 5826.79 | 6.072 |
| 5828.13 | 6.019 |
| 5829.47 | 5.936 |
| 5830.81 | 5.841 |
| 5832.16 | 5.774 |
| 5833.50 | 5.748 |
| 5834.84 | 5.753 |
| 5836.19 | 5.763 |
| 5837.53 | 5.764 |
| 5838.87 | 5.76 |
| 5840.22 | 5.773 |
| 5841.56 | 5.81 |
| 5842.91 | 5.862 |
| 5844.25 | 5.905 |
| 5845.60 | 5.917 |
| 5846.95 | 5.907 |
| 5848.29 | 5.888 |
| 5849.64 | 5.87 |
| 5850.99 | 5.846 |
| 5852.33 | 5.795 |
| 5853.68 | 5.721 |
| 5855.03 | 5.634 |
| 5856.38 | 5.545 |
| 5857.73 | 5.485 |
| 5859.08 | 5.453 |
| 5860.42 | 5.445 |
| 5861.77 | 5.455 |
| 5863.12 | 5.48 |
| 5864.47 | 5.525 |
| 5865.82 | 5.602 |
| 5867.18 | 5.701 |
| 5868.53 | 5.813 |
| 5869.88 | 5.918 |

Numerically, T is 6.073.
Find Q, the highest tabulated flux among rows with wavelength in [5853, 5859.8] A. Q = 5.721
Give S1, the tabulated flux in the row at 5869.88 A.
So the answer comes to 5.918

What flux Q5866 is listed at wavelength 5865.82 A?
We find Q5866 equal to 5.602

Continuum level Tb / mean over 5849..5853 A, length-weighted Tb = 5.84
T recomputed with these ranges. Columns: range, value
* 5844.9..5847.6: 5.917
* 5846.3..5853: 5.907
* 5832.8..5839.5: 5.764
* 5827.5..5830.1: 6.019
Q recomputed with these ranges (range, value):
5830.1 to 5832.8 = 5.841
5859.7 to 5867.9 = 5.701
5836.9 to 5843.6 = 5.862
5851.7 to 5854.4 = 5.795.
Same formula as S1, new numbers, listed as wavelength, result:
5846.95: 5.907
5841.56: 5.81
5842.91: 5.862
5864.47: 5.525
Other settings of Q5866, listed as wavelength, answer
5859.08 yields 5.453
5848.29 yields 5.888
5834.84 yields 5.753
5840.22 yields 5.773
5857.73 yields 5.485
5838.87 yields 5.76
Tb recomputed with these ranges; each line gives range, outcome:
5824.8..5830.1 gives 6.02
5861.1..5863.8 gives 5.47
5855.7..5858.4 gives 5.51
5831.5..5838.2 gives 5.77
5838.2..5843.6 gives 5.8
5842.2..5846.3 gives 5.88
